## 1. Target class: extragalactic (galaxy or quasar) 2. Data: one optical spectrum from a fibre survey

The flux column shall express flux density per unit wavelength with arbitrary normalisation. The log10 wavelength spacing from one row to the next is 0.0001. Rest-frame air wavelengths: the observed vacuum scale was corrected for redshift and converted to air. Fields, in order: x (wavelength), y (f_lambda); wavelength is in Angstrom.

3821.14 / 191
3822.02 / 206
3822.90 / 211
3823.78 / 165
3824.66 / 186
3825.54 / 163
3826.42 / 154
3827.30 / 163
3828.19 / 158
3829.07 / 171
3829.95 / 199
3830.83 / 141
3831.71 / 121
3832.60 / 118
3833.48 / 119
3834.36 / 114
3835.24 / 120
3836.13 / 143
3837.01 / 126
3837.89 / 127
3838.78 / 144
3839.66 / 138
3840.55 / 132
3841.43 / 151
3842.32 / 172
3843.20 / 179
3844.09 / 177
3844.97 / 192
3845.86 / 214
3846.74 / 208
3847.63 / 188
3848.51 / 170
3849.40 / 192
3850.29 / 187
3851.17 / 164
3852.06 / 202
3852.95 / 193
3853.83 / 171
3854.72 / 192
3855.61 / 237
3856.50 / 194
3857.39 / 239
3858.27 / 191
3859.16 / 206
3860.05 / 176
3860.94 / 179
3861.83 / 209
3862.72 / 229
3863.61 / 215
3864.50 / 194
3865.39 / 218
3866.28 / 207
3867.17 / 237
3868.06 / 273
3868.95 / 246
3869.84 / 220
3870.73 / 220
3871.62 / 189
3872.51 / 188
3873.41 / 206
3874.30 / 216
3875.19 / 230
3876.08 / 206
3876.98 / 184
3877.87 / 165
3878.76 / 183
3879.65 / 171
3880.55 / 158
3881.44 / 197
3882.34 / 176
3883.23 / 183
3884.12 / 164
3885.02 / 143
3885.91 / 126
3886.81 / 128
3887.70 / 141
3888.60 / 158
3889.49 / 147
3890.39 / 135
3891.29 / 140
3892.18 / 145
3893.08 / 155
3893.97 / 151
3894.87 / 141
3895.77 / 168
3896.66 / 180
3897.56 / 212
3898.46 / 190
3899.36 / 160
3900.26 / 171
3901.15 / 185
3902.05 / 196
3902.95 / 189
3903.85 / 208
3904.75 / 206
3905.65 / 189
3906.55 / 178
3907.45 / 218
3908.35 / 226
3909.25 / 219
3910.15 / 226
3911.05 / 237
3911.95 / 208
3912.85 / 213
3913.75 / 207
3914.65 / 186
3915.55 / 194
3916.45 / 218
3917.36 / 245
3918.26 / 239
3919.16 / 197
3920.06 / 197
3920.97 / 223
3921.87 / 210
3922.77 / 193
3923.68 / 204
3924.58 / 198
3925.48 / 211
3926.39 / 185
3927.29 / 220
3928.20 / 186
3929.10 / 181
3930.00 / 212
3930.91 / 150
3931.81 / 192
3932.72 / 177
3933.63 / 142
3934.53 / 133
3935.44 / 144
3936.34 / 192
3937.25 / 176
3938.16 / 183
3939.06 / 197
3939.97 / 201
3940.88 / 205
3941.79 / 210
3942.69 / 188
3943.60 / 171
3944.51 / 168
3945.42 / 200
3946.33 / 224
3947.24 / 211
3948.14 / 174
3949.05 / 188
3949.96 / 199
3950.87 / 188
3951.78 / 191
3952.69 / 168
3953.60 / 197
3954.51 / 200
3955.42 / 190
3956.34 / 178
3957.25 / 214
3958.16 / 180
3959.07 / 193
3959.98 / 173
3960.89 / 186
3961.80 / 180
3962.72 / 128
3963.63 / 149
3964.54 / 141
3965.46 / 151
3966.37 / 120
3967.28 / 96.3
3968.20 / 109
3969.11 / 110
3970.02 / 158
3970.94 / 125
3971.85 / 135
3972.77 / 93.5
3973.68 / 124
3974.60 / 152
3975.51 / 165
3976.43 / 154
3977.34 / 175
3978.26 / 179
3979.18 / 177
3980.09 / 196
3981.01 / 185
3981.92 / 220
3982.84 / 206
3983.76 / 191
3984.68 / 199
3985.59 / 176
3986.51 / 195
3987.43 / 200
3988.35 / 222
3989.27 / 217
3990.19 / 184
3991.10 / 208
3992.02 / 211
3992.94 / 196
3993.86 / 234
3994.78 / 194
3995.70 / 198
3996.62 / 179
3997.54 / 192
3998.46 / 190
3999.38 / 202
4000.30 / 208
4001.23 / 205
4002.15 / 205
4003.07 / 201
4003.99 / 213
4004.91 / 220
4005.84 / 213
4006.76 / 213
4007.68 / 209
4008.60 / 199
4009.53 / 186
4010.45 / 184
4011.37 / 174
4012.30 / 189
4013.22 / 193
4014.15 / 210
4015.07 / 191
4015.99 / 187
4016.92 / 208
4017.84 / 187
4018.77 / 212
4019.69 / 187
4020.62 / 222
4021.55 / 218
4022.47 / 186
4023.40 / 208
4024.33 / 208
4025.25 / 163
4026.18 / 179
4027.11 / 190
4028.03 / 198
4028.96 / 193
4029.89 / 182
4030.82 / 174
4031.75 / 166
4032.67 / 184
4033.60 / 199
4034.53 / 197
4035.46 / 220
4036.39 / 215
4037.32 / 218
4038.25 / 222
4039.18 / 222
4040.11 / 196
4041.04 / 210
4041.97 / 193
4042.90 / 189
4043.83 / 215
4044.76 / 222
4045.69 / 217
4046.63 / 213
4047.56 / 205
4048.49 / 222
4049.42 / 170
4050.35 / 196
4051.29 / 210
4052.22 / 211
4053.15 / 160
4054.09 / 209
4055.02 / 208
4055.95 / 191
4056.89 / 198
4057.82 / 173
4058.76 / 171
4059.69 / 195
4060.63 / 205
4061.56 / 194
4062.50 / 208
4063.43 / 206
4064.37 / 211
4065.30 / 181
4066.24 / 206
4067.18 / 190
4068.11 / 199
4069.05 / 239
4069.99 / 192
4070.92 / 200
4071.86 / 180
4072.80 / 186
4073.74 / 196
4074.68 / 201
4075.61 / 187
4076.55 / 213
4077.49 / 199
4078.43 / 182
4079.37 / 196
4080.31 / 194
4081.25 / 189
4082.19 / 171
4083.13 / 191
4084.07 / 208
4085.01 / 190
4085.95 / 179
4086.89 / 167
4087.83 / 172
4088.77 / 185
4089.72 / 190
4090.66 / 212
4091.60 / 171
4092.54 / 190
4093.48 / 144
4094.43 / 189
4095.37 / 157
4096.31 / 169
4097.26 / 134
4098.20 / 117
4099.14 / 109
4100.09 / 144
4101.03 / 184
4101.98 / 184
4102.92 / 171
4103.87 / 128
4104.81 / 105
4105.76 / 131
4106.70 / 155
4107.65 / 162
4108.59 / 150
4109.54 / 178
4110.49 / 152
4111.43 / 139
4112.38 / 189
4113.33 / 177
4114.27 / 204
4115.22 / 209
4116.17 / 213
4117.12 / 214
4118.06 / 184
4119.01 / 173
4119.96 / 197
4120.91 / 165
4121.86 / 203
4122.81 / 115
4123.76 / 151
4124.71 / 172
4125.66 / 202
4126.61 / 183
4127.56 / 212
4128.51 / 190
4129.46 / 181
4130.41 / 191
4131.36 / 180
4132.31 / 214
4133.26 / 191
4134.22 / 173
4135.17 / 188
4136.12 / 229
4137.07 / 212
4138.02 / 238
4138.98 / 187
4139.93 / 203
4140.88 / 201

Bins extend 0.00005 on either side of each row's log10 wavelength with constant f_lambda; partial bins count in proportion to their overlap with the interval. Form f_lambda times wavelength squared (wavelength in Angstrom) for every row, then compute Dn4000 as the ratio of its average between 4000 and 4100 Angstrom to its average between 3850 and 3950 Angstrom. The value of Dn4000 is 1.09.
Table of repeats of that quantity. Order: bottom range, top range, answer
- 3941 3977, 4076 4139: 1.15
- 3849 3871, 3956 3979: 0.77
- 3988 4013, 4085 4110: 0.84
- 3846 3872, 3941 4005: 0.93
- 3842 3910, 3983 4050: 1.14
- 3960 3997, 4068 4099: 1.13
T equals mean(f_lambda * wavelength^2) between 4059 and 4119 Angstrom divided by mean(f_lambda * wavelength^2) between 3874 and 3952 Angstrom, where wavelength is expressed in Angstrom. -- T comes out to 1.05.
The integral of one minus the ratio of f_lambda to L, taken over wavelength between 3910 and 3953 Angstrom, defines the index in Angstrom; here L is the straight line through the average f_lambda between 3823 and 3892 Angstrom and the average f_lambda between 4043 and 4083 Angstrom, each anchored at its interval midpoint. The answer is -2.3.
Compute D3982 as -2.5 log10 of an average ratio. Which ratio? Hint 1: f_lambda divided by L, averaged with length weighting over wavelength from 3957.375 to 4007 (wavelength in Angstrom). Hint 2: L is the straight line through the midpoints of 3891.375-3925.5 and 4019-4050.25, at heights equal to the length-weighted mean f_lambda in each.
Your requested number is 0.12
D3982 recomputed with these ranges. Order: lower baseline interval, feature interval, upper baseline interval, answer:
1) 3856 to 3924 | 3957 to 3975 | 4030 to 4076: 0.33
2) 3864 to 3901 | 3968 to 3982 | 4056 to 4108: 0.18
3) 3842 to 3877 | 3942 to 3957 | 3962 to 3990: -0.11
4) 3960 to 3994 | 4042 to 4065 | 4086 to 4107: -0.22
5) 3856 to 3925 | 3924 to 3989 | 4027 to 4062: 0.11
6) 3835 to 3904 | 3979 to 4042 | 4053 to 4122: -0.10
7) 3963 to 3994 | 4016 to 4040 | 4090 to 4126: -0.18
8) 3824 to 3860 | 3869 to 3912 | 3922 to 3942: -0.02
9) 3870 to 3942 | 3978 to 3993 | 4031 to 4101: -0.05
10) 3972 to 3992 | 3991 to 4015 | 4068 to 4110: -0.12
